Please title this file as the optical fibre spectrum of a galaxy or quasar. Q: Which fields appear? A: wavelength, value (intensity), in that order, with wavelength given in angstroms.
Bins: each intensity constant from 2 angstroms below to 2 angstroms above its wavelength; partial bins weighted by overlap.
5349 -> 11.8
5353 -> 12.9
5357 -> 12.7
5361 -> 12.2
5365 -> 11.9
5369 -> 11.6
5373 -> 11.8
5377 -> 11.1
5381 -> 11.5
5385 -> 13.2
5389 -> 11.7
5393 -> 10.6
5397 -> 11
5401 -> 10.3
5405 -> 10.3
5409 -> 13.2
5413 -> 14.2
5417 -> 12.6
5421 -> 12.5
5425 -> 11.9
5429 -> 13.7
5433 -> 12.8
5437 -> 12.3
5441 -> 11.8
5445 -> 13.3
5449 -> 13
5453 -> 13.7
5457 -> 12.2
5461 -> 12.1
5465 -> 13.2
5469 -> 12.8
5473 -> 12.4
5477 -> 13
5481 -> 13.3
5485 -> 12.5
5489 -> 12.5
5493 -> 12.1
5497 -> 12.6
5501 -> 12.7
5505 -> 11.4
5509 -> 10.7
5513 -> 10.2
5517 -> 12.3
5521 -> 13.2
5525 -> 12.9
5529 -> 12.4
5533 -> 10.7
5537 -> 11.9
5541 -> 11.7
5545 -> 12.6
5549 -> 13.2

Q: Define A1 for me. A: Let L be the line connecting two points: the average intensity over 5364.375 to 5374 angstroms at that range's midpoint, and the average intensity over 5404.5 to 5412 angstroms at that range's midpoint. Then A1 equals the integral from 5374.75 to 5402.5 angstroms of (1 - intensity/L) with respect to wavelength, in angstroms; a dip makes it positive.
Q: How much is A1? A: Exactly 1.6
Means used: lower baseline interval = 11.7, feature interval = 11.4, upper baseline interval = 12.4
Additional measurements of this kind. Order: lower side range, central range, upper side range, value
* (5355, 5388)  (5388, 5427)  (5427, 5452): 1.9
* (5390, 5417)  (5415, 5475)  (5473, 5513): -3.8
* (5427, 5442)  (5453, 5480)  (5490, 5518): -1.0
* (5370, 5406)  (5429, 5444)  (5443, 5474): -0.2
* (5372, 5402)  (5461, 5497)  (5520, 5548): -2.3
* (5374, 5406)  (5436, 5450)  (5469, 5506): -0.7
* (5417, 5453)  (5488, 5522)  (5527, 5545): 0.4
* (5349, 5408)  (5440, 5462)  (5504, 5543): -2.0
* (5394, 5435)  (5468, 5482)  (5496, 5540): -1.0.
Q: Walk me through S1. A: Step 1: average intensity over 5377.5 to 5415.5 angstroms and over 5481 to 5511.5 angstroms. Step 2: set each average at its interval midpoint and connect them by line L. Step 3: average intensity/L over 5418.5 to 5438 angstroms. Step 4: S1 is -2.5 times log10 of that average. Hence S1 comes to -0.07 mag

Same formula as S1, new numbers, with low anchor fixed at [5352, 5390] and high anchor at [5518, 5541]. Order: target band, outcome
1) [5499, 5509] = 0.03 mag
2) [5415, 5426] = -0.03 mag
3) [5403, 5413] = -0.01 mag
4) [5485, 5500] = -0.03 mag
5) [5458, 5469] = -0.04 mag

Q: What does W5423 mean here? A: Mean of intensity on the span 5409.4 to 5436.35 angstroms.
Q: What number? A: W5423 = 12.9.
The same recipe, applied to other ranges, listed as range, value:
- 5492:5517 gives 11.7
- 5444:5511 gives 12.5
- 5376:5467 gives 12.3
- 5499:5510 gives 11.7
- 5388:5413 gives 11.4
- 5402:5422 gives 12.4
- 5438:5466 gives 12.7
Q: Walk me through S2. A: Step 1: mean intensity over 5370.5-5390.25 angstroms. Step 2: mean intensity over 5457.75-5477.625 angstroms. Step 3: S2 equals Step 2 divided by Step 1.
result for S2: 1.1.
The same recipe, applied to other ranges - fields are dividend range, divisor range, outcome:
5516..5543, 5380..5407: 1.08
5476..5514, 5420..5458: 0.95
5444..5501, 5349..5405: 1.09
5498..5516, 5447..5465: 0.89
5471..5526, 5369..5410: 1.07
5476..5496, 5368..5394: 1.08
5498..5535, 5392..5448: 0.97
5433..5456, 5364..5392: 1.09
